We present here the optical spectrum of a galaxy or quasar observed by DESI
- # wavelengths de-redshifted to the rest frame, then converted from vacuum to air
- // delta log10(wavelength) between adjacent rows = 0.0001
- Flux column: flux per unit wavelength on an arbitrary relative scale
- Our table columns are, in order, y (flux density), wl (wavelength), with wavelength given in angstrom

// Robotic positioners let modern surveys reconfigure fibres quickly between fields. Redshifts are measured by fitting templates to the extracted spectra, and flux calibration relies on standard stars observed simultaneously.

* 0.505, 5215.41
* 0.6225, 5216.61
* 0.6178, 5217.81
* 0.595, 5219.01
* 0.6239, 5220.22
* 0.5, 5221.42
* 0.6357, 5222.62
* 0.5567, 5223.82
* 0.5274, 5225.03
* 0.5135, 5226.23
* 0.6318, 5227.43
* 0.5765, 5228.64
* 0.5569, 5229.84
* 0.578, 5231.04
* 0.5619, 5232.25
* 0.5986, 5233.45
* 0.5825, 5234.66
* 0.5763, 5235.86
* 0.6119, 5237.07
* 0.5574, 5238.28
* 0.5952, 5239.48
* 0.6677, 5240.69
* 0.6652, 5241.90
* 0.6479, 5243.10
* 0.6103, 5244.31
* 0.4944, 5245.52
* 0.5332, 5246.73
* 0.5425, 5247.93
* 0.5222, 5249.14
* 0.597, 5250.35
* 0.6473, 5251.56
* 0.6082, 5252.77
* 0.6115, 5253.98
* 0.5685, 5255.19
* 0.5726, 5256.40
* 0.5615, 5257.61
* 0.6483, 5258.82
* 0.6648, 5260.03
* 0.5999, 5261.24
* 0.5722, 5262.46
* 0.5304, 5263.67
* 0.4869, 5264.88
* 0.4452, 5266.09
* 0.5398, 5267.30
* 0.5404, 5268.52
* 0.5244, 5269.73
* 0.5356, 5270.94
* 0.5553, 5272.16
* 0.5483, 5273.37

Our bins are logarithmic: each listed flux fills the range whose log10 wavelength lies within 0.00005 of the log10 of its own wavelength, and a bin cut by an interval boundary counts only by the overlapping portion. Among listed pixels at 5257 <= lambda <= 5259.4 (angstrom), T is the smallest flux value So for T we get 0.5615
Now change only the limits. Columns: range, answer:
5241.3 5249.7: 0.4944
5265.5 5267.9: 0.4452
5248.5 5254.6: 0.5222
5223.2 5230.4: 0.5135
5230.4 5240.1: 0.5574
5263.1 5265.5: 0.4869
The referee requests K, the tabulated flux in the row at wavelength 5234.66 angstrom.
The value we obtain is 0.5825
